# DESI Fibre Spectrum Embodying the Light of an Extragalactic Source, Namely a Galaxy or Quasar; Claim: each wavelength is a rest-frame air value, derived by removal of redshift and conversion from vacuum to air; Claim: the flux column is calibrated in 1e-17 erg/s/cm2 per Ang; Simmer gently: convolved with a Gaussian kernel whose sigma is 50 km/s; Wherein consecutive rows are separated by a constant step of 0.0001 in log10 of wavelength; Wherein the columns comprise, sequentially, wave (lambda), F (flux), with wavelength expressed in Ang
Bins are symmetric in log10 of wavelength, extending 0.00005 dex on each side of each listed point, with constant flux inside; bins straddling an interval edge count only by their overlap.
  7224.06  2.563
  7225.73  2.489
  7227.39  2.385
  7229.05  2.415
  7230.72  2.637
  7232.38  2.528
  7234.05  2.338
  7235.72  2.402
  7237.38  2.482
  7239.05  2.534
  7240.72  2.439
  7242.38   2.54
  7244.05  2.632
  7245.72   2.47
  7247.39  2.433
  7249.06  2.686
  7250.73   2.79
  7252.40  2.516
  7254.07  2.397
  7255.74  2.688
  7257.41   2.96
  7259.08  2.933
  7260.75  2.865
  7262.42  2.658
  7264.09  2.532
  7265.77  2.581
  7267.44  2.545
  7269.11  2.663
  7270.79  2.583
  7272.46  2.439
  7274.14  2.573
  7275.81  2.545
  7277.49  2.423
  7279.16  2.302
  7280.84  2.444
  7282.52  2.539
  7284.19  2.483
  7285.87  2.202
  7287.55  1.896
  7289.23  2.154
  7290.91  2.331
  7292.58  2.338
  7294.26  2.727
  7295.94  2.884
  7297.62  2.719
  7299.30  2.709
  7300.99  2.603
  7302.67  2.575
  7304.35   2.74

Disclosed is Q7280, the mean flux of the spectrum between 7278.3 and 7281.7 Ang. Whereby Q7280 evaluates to 2.37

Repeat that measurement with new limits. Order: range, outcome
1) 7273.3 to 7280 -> 2.46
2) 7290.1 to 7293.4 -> 2.34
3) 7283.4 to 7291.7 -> 2.21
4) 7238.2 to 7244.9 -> 2.53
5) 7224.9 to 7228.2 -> 2.44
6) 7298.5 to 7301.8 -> 2.65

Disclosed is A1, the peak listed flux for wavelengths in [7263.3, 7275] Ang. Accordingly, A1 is 2.663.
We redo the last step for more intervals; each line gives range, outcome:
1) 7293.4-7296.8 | 2.884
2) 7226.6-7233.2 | 2.637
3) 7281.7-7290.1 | 2.539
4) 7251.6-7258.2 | 2.96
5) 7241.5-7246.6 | 2.632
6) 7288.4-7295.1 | 2.727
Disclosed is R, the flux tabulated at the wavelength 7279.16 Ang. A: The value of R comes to 2.302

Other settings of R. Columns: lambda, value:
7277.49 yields 2.423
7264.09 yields 2.532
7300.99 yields 2.603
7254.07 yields 2.397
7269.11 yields 2.663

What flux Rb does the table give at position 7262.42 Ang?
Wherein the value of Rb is 2.658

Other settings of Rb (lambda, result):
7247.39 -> 2.433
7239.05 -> 2.534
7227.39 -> 2.385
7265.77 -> 2.581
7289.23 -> 2.154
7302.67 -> 2.575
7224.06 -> 2.563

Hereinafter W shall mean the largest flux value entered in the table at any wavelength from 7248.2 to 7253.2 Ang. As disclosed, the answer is 2.79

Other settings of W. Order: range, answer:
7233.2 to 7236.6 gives 2.402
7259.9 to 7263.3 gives 2.865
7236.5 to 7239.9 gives 2.534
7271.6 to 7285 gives 2.573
